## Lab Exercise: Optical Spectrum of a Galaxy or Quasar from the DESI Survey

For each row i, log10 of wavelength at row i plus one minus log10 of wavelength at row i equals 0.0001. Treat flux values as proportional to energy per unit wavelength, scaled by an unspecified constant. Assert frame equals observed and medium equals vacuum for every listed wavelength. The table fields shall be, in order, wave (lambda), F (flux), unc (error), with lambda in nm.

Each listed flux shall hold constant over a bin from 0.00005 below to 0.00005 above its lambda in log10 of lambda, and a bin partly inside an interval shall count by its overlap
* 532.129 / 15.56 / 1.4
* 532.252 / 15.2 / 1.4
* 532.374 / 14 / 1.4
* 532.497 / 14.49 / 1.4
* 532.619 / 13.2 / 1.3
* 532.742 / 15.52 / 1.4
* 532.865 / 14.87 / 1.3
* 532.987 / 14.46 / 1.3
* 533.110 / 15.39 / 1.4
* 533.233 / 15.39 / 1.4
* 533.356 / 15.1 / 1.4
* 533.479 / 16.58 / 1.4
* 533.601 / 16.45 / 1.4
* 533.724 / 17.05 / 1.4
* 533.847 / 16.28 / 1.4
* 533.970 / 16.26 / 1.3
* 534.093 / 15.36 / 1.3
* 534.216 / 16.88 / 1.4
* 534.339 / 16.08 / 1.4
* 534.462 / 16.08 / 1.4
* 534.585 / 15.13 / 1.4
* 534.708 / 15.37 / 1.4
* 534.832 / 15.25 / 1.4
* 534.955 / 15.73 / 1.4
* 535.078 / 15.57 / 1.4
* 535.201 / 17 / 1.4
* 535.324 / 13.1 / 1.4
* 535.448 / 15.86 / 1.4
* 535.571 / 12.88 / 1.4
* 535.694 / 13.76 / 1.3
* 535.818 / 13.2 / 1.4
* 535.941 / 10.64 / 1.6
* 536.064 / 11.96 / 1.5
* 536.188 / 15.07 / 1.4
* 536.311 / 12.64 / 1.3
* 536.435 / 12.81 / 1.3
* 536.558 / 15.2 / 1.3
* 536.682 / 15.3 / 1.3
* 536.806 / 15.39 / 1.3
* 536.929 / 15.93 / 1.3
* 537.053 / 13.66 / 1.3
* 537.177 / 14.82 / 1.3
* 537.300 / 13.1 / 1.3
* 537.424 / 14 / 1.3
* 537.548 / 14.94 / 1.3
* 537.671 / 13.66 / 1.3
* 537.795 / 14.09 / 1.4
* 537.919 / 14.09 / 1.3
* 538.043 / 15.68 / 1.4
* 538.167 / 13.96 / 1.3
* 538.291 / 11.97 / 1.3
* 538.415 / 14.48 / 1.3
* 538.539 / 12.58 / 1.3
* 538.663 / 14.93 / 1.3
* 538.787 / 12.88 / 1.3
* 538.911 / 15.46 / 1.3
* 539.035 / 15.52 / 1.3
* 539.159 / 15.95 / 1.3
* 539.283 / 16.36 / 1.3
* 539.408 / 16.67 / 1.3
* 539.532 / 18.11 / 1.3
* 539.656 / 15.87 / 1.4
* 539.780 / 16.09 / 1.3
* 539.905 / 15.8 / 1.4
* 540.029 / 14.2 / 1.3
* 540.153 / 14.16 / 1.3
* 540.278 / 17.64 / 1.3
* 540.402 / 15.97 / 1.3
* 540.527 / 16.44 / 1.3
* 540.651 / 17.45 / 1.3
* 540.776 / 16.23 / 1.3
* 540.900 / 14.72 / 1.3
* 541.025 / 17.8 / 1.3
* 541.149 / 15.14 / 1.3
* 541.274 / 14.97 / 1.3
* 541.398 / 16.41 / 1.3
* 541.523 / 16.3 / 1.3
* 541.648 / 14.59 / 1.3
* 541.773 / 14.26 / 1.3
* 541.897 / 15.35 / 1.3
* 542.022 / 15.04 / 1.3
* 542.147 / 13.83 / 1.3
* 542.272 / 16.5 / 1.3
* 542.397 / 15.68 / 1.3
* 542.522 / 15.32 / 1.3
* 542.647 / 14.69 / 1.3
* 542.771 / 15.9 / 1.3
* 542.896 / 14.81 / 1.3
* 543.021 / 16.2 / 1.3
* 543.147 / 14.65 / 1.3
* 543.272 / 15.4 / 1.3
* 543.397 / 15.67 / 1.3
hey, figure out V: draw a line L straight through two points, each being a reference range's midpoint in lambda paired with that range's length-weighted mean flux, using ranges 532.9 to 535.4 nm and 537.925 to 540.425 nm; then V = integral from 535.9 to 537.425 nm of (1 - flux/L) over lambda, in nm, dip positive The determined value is 0.15 nm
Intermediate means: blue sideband 15.7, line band 13.9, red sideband 15.2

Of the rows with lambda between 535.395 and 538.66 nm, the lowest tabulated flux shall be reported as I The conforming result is 10.64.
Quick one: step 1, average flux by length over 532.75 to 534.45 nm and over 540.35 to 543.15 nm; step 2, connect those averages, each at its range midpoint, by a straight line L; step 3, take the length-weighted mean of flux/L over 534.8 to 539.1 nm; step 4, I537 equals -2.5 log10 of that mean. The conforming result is 0.11 mag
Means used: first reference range 15.9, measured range 14.2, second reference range 15.6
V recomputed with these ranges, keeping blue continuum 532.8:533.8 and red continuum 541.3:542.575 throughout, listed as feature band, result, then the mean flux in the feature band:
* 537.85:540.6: 0.04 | 15.2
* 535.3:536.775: 0.19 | 13.6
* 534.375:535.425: 0.01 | 15.4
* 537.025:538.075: 0.09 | 14.2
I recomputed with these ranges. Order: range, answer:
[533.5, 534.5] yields 15.36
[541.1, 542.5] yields 13.83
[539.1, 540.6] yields 14.16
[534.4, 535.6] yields 12.88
